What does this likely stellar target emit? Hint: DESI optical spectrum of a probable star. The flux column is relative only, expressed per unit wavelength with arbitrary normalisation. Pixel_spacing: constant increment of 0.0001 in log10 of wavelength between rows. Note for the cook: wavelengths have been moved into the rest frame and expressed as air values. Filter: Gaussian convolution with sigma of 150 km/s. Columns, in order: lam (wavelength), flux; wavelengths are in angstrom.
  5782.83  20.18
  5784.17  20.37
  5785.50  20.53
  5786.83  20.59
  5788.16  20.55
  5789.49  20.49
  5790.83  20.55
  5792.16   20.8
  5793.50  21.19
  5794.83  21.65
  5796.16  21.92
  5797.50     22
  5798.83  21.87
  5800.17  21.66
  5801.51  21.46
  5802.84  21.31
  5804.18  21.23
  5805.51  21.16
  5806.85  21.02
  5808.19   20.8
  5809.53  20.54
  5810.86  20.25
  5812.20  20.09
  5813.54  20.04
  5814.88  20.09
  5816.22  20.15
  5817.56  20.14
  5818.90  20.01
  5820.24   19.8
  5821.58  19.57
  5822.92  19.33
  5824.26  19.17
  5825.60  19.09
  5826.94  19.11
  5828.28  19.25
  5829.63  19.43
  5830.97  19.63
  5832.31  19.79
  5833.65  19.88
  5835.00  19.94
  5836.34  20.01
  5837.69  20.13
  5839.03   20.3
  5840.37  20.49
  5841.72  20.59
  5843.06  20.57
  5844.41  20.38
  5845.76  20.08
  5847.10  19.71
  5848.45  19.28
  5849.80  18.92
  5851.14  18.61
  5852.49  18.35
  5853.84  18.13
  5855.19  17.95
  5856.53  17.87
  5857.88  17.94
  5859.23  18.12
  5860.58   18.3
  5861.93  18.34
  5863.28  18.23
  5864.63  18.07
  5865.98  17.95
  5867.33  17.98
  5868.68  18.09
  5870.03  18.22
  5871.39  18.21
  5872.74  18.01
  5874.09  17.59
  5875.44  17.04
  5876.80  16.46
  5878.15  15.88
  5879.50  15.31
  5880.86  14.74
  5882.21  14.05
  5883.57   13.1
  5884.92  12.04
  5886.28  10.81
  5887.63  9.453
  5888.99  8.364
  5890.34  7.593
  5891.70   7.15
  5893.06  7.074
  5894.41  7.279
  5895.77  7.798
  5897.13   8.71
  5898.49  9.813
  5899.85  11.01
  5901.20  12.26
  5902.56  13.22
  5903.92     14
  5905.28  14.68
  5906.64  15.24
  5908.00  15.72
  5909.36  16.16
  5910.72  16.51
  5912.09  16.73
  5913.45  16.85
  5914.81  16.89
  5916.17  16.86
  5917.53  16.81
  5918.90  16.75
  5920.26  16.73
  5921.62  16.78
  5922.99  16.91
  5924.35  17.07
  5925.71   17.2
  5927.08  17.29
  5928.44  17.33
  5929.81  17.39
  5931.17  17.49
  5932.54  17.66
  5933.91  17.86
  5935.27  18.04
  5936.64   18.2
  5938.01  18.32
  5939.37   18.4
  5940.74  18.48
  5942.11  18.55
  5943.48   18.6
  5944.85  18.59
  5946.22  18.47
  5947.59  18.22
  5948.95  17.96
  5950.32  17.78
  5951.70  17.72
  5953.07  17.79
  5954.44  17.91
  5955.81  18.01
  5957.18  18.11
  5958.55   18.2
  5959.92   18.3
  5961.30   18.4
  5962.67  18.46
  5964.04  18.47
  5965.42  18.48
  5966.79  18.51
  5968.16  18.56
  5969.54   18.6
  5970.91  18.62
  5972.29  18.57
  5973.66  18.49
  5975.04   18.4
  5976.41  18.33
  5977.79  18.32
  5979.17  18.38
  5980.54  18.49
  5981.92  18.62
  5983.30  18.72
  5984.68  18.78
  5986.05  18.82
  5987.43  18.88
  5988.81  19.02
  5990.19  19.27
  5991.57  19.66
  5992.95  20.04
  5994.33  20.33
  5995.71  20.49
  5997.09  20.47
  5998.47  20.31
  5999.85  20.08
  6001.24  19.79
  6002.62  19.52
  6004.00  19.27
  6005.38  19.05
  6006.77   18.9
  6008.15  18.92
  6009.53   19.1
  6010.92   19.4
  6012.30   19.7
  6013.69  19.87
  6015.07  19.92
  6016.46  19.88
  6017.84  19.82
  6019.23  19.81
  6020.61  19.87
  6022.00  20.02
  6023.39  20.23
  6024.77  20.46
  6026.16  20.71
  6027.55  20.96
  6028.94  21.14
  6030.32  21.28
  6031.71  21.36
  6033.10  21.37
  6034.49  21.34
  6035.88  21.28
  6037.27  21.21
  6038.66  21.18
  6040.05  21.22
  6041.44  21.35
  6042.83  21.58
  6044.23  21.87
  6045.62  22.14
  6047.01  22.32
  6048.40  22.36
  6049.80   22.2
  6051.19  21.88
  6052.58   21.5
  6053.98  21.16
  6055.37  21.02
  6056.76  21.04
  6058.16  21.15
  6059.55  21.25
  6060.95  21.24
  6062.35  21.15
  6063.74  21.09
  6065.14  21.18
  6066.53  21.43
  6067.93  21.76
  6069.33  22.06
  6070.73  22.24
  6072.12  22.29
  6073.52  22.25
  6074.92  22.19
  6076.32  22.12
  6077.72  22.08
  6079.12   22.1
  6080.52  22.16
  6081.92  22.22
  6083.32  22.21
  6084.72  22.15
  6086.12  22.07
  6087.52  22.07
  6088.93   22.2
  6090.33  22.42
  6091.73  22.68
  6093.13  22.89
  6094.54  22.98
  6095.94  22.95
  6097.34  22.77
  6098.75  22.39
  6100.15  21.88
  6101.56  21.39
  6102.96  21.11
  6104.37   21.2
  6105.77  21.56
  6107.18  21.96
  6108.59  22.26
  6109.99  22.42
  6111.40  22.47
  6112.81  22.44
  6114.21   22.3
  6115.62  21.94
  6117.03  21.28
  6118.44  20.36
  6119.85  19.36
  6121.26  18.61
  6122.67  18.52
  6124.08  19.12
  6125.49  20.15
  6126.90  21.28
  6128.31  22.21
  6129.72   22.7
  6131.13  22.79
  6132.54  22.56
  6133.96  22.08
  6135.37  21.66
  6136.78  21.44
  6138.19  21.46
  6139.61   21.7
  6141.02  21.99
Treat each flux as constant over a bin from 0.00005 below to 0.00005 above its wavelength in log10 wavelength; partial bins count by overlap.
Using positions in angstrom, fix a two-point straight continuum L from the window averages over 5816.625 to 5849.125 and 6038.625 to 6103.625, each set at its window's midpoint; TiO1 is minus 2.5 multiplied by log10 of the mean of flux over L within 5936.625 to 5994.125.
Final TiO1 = 0.14 mag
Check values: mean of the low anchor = 19.8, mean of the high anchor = 21.9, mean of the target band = 18.5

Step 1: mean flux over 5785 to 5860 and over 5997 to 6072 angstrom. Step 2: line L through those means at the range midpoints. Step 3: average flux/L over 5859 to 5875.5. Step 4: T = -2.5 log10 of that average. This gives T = 0.12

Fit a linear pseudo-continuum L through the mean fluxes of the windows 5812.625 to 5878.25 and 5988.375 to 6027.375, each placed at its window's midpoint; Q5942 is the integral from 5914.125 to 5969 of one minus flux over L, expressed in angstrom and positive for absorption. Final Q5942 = 4.6 angstrom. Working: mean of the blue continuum 19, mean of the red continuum 19.8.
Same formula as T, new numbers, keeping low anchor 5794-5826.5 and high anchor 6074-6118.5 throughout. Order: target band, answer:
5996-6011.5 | 0.11 mag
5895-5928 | 0.38 mag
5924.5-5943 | 0.19 mag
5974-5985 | 0.16 mag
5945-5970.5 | 0.17 mag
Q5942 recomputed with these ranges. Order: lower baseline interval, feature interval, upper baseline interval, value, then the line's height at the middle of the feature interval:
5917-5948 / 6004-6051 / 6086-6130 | -2.0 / 19.8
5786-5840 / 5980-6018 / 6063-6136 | 3.3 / 21.3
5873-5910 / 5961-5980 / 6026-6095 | -2.0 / 16.8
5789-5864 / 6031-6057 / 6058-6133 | -0.2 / 21.4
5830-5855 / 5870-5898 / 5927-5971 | 9.7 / 19.1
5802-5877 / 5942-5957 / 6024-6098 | 1.8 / 20.5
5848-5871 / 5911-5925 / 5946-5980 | 1.1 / 18.3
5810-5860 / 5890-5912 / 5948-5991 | 8.4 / 19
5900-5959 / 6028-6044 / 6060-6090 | -0.5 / 20.6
